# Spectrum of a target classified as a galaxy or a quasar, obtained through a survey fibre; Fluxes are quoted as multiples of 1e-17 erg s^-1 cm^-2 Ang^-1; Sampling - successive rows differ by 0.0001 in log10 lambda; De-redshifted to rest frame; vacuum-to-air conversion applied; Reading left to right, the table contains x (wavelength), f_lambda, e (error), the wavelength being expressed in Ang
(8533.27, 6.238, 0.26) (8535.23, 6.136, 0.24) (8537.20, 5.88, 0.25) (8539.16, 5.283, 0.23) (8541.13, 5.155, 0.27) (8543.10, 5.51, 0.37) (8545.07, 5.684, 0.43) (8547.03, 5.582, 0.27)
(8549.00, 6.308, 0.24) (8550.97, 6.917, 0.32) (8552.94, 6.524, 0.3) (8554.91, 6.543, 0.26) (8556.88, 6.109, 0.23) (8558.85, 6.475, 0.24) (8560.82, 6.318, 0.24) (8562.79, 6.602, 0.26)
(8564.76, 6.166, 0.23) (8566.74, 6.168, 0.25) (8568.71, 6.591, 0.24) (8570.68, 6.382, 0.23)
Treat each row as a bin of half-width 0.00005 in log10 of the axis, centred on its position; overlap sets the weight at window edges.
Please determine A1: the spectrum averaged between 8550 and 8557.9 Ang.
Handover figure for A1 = 6.52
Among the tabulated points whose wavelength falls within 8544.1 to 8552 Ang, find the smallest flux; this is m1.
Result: 5.582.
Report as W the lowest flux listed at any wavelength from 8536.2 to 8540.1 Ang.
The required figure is 5.283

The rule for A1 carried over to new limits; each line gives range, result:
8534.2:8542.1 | 5.62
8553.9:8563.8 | 6.41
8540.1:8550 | 5.65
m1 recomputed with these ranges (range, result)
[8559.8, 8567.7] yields 6.166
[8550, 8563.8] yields 6.109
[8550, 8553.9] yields 6.524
